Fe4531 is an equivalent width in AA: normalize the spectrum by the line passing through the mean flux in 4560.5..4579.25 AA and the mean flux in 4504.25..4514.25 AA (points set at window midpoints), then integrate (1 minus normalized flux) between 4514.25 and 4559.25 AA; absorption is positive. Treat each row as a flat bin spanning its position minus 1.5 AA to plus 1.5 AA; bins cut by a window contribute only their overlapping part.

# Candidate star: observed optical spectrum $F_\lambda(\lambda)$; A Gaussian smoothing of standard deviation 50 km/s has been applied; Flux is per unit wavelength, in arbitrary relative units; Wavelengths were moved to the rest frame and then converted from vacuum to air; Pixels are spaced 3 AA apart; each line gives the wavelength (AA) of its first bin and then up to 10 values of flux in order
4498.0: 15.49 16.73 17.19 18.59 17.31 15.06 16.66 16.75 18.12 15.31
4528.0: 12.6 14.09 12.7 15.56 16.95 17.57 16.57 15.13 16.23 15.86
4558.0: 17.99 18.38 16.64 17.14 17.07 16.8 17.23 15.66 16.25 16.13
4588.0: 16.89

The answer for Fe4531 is 3.11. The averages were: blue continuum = 17.1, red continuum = 17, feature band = 15.9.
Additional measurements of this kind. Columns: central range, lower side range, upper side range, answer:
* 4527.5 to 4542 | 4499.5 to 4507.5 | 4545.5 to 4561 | 1.92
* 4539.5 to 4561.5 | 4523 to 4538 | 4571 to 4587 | -2.44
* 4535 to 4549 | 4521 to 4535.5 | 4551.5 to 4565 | -0.62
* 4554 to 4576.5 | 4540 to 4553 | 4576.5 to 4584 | -1.23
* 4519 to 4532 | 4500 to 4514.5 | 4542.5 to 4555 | 1.09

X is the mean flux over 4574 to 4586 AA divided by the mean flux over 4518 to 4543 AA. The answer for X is 1.06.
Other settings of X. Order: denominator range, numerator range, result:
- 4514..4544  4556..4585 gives 1.09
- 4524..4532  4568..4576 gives 1.22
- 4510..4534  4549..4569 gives 1.09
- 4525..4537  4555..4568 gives 1.27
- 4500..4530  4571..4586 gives 1.00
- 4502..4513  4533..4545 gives 0.92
